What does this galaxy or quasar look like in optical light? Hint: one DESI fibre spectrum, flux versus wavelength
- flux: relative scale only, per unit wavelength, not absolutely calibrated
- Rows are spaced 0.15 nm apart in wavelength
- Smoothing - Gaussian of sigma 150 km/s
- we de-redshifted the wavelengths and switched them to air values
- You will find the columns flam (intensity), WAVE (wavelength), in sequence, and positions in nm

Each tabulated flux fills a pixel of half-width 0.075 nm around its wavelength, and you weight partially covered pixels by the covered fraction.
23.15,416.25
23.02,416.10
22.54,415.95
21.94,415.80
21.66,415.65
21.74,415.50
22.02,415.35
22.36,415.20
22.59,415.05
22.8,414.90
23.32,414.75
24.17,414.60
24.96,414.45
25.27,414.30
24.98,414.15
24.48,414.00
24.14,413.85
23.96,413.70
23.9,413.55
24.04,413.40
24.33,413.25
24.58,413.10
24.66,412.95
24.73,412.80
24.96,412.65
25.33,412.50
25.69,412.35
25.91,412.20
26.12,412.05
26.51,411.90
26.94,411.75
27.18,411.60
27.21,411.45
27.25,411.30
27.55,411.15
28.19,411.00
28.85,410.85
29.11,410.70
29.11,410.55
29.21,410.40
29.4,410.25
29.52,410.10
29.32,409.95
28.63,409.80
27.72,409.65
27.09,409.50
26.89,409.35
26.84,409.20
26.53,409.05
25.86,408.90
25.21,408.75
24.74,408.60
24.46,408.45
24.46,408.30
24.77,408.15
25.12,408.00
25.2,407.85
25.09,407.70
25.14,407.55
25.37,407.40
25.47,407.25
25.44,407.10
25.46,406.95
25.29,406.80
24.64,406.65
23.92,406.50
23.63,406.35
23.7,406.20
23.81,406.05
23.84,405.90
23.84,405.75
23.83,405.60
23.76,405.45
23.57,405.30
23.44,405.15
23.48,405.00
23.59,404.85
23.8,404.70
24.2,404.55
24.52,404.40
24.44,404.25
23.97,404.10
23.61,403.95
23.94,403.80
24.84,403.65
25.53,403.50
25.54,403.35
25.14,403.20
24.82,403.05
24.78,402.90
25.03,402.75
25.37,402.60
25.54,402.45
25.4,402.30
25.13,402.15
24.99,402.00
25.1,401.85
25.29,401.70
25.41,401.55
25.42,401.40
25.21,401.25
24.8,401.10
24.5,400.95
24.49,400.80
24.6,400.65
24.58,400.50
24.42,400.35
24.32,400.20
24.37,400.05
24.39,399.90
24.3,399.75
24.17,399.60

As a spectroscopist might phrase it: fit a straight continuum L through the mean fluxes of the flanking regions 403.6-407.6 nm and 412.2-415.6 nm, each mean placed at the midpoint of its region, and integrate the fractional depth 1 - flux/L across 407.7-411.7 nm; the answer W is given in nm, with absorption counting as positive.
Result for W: -0.487 nm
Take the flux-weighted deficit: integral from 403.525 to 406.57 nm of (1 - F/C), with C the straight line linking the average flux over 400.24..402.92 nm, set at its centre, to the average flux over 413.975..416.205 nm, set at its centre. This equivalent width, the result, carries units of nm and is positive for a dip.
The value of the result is 0.08 nm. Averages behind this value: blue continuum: 25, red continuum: 23.2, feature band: 23.9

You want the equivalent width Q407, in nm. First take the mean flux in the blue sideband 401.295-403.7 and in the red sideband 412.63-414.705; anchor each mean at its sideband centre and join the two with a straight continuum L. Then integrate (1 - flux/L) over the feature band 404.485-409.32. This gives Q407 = 0.06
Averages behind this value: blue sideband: 25.2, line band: 24.6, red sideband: 24.5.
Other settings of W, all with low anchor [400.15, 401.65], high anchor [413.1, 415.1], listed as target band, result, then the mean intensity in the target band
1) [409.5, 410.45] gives -0.18 nm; 28.8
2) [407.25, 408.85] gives -0.04 nm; 25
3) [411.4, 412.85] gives -0.11 nm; 26.1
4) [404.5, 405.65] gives 0.04 nm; 23.7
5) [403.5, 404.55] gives 0.01 nm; 24.3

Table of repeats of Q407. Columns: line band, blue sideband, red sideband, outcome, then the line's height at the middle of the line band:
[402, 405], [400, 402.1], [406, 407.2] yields 0.00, 24.7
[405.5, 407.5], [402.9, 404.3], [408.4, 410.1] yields 0.10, 25.8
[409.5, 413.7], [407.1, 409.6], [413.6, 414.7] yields -0.31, 25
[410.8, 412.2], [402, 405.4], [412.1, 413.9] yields -0.14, 24.7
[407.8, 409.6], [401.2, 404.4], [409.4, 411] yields 0.15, 28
